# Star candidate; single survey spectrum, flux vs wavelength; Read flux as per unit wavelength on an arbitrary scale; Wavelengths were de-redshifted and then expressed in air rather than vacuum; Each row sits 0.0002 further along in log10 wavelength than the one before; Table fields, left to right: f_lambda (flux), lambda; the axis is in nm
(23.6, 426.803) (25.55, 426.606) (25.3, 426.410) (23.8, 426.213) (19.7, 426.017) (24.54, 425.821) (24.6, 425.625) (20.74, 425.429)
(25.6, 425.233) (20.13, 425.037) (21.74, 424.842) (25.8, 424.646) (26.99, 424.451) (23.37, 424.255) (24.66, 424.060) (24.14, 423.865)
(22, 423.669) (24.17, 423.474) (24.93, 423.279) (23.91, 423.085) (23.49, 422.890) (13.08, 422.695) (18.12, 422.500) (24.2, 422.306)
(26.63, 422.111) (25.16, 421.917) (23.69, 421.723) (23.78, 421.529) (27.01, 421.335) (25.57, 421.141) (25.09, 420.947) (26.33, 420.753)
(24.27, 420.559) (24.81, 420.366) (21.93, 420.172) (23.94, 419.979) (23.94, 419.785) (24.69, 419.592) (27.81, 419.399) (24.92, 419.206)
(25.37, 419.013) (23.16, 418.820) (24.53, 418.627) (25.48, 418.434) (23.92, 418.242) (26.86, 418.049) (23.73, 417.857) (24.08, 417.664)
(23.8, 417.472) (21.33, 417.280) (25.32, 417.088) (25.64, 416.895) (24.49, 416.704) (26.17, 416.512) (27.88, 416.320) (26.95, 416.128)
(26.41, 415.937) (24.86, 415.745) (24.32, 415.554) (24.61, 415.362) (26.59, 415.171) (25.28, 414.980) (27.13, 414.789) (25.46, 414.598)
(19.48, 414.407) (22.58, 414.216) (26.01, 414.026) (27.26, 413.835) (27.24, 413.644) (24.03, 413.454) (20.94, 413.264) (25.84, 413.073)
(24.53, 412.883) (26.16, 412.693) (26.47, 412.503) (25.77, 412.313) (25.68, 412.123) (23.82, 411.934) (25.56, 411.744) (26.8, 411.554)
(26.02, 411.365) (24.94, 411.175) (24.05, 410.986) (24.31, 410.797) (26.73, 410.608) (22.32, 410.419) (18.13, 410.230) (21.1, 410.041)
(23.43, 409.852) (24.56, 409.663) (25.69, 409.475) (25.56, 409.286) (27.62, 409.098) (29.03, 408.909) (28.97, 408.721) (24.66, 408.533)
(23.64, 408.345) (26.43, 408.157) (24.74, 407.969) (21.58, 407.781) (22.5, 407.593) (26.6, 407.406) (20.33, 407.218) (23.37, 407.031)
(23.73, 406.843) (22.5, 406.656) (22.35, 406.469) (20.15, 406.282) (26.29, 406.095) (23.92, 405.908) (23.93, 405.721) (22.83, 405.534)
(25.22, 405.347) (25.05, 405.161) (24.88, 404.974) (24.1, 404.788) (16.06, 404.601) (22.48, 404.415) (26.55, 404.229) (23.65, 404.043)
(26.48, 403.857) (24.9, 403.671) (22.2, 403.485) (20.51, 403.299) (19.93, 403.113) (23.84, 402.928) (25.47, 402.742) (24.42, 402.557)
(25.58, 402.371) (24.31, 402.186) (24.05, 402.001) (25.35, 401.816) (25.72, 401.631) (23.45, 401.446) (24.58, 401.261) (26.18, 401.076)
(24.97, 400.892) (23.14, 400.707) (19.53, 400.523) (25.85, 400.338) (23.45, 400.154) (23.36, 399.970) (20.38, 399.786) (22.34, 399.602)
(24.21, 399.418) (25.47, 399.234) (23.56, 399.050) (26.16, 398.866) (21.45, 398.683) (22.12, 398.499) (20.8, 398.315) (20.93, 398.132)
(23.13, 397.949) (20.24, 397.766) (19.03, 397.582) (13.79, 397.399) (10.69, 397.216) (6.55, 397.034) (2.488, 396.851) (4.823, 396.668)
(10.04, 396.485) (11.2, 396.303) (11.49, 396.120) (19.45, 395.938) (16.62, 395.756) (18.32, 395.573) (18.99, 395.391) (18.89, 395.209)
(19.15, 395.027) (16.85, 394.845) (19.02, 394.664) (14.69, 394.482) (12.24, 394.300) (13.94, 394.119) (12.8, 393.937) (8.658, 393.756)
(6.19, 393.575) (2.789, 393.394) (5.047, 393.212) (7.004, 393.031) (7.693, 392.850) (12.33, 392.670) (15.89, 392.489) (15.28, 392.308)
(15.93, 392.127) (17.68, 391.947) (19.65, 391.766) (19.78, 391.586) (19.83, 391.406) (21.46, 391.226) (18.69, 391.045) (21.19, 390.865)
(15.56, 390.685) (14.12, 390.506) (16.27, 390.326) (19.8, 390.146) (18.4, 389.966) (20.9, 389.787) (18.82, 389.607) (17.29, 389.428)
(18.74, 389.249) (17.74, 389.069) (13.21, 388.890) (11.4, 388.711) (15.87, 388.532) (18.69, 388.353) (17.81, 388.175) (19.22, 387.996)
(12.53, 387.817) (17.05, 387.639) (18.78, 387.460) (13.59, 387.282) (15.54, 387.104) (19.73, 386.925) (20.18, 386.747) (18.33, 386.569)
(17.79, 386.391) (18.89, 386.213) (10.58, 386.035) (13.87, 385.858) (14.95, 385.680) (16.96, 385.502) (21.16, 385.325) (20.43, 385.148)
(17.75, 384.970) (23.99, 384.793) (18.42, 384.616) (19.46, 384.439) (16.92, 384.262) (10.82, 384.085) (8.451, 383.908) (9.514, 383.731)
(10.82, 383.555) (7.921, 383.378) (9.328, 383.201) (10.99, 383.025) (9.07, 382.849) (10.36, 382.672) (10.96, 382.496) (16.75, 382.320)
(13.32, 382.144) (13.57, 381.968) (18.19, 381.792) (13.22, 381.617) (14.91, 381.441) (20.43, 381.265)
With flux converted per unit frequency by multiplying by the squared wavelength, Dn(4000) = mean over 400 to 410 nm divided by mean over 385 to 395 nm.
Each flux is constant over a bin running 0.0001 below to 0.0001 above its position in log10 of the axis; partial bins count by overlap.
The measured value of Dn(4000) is 1.64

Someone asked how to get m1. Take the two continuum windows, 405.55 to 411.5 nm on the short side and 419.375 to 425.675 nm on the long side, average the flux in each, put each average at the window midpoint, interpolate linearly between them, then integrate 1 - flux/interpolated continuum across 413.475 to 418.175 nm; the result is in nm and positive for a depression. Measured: -0.23 nm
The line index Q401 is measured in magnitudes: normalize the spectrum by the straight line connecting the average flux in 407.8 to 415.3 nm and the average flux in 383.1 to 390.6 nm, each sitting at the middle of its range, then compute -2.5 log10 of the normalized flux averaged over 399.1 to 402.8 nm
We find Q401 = -0.14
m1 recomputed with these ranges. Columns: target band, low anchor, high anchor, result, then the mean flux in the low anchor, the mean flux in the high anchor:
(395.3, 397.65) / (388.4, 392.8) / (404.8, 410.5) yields 0.846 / 17.3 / 24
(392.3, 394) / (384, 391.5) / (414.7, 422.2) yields 0.883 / 17.5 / 25.1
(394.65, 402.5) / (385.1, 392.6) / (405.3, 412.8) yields 0.421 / 17.3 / 24.4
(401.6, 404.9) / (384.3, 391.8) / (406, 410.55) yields -0.176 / 17.7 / 24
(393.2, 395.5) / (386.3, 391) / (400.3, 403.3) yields 0.789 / 17.3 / 24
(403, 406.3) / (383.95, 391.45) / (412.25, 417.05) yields -0.149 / 17.4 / 25.3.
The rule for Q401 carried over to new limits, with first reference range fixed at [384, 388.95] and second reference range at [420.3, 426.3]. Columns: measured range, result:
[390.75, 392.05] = -0.10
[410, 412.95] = -0.15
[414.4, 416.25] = -0.15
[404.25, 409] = -0.16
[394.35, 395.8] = 0.05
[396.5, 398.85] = 0.21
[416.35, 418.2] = -0.10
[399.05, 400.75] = -0.19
